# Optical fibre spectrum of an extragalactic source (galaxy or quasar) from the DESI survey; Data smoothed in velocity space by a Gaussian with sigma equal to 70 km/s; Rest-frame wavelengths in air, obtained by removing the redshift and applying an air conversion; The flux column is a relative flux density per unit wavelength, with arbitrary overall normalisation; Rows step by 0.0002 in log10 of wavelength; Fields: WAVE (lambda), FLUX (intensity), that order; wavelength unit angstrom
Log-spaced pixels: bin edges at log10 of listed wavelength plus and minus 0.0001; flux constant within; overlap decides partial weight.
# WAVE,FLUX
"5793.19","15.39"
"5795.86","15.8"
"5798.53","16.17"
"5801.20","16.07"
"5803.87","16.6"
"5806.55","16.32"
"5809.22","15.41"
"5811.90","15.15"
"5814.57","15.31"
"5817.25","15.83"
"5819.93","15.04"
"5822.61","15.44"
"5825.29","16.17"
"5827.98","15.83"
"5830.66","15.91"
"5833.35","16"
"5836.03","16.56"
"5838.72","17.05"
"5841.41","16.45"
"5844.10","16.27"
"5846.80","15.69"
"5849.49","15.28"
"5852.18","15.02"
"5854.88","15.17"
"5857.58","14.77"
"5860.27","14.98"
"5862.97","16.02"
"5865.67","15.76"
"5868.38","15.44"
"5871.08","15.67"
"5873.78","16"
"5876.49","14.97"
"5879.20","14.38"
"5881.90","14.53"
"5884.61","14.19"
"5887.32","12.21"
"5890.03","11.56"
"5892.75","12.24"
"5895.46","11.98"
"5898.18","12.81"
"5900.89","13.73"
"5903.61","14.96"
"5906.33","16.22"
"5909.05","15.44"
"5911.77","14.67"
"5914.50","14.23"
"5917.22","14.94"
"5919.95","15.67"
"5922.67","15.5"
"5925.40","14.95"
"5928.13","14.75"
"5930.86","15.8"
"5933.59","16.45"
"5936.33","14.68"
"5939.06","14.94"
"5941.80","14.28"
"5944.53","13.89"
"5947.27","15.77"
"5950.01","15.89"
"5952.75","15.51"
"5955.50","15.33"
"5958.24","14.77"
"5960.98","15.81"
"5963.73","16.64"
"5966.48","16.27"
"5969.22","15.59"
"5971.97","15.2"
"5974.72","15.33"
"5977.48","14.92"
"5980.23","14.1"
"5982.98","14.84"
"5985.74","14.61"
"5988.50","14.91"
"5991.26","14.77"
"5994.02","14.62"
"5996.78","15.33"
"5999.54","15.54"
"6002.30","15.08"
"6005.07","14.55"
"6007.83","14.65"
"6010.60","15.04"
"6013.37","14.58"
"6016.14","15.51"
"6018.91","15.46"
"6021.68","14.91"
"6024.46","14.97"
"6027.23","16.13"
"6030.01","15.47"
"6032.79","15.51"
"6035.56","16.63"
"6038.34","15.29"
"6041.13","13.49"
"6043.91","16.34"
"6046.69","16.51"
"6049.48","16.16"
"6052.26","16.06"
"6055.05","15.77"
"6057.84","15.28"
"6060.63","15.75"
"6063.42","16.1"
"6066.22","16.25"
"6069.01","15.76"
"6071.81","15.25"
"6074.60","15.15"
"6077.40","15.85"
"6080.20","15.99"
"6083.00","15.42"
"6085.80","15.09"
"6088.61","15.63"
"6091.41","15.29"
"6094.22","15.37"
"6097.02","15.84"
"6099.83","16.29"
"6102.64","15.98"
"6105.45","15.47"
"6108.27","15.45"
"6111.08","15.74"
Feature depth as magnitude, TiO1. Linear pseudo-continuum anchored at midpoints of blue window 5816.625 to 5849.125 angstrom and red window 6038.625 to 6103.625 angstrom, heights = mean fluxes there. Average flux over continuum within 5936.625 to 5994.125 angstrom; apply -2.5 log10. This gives 0.05 mag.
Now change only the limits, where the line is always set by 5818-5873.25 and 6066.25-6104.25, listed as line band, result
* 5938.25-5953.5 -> 0.05 mag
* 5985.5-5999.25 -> 0.05 mag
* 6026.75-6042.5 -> 0.02 mag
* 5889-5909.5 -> 0.16 mag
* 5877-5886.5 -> 0.10 mag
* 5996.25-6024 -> 0.04 mag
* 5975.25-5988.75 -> 0.07 mag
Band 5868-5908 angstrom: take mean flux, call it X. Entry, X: 14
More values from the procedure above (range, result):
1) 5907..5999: 15.2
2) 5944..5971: 15.6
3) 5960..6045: 15.2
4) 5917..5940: 15.3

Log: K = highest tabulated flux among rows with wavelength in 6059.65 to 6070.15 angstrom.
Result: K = 16.25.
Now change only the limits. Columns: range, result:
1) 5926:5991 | 16.64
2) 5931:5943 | 16.45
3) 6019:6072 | 16.63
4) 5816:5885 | 17.05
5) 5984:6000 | 15.54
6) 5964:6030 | 16.27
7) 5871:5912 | 16.22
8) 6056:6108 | 16.29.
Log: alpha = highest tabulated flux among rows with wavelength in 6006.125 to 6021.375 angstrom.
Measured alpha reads 15.51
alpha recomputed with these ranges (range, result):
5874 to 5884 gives 14.97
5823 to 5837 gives 16.56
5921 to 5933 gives 15.8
